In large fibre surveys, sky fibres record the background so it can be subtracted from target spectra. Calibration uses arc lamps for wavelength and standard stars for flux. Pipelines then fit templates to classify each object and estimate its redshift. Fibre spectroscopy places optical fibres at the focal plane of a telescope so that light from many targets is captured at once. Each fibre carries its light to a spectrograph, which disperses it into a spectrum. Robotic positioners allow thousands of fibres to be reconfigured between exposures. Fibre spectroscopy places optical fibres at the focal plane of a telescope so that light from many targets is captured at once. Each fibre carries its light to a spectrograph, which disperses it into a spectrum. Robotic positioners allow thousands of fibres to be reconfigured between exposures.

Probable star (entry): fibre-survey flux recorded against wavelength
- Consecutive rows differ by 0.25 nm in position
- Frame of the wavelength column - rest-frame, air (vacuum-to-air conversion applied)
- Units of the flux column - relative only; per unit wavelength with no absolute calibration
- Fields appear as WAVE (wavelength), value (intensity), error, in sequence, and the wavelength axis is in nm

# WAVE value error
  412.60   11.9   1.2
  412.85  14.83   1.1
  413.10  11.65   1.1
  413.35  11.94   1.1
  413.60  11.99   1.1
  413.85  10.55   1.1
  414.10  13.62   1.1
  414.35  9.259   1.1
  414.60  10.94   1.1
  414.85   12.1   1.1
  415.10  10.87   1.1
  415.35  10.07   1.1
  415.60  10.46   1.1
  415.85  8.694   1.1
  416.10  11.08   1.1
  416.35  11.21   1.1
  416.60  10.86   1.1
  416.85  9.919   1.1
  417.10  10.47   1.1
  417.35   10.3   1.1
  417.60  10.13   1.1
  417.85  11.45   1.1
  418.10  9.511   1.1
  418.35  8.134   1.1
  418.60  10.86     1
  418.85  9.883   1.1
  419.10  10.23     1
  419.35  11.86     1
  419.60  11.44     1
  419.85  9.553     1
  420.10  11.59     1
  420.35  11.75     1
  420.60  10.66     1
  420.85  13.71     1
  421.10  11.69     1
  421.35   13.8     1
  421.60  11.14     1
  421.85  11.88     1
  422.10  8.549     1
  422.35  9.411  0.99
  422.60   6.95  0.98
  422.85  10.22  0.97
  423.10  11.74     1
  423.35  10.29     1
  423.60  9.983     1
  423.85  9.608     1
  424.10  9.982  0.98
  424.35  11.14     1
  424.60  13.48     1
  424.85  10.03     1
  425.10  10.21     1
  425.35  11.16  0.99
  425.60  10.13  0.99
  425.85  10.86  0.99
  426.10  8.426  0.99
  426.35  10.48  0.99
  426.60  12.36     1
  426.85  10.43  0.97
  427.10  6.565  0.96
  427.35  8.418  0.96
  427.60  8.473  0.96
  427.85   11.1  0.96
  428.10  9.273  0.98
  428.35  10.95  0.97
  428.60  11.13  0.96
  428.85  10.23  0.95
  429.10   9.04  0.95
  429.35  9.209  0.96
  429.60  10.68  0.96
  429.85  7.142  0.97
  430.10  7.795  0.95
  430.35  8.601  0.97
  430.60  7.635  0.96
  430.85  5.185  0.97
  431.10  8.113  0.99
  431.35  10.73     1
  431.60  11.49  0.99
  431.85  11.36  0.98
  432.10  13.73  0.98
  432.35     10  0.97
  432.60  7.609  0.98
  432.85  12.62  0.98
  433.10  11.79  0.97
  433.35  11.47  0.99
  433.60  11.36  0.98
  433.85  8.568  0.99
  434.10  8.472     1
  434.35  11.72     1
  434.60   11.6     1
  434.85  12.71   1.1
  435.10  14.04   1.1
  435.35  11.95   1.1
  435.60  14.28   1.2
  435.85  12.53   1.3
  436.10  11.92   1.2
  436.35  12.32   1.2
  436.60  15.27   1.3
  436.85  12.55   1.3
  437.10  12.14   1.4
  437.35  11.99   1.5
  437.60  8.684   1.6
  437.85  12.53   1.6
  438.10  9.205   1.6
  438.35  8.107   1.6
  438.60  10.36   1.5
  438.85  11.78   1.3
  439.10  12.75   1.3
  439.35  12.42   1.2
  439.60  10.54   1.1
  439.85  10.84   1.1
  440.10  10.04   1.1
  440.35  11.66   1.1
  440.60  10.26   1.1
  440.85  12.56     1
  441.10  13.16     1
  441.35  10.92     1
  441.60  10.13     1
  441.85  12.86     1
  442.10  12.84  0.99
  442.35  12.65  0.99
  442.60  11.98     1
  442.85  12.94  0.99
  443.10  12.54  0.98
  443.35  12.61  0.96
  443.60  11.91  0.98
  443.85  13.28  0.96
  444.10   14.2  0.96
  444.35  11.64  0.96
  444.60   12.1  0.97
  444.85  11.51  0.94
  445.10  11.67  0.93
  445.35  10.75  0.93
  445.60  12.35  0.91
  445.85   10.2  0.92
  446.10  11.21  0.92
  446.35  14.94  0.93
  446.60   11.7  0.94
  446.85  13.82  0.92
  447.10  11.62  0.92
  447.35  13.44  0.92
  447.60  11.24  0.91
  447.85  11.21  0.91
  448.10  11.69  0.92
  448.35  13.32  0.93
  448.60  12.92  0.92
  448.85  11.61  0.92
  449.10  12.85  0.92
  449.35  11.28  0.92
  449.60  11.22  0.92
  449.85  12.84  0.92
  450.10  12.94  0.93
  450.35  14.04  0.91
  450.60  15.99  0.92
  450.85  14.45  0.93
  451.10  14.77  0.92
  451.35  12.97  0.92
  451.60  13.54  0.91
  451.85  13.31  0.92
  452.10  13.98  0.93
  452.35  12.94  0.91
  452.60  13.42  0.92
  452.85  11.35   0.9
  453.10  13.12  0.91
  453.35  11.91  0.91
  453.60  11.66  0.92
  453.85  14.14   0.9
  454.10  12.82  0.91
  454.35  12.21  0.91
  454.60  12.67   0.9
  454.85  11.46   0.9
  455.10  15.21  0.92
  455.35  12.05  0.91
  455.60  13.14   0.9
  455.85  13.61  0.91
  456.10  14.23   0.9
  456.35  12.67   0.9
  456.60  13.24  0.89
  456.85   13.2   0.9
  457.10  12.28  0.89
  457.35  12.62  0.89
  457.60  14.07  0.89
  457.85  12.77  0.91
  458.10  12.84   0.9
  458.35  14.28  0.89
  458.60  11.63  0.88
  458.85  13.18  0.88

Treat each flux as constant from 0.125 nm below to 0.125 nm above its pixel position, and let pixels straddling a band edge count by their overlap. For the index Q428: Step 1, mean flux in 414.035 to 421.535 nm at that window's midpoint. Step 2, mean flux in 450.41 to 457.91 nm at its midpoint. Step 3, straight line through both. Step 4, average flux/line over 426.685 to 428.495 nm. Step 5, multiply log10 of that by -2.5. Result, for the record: 0.22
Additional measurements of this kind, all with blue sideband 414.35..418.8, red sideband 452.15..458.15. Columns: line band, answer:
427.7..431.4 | 0.229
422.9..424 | 0.045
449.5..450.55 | -0.038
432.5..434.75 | 0.085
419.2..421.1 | -0.088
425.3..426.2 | 0.090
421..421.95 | -0.138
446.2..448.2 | -0.005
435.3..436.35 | -0.093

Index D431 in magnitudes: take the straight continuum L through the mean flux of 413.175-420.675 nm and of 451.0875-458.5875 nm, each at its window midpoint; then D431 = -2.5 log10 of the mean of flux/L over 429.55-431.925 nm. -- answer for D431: 0.301 mag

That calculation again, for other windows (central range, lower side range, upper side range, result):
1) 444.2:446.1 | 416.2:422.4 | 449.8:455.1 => 0.109 mag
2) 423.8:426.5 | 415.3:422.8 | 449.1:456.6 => 0.049 mag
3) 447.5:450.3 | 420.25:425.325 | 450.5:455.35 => 0.064 mag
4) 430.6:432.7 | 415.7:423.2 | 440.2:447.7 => 0.177 mag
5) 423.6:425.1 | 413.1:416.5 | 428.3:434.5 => -0.039 mag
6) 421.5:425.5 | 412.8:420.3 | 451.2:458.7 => 0.086 mag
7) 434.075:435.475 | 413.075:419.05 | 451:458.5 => -0.015 mag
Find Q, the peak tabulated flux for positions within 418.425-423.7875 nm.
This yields 13.8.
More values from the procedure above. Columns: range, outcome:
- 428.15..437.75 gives 15.27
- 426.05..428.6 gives 12.36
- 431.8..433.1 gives 13.73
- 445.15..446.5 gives 14.94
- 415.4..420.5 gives 11.86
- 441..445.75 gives 14.2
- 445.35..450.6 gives 15.99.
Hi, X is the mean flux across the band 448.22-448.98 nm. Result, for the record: 12.6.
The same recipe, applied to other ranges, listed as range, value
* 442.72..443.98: 12.7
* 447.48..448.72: 12.1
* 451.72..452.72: 13.4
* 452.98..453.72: 12.2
